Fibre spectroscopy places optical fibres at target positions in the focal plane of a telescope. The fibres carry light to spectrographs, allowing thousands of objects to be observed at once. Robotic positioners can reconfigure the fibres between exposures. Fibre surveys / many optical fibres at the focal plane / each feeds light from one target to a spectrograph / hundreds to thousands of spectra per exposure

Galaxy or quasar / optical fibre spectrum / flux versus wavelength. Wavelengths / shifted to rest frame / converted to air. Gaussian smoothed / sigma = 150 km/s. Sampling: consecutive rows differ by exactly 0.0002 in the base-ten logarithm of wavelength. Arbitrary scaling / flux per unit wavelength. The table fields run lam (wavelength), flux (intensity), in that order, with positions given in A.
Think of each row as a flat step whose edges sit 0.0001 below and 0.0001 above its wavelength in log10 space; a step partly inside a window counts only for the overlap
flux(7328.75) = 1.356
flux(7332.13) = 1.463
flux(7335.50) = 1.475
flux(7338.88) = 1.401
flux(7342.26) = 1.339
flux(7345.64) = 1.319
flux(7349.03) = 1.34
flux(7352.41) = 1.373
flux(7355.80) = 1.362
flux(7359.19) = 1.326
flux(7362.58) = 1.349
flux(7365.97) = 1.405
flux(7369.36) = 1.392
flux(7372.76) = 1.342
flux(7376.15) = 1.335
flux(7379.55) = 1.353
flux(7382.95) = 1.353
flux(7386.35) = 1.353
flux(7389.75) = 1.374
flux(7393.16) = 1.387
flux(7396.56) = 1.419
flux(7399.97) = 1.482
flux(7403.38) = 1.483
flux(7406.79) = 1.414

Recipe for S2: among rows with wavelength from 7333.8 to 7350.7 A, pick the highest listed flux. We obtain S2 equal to 1.475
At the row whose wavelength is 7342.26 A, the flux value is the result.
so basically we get 1.339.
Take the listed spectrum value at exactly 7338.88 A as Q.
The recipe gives 1.401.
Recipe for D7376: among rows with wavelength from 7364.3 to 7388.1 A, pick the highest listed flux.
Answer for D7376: 1.405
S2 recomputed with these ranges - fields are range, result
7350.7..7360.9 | 1.373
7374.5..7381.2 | 1.353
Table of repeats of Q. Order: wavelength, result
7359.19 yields 1.326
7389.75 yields 1.374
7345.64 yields 1.319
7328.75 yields 1.356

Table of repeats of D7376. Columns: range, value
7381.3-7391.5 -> 1.374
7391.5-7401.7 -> 1.482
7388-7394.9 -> 1.387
